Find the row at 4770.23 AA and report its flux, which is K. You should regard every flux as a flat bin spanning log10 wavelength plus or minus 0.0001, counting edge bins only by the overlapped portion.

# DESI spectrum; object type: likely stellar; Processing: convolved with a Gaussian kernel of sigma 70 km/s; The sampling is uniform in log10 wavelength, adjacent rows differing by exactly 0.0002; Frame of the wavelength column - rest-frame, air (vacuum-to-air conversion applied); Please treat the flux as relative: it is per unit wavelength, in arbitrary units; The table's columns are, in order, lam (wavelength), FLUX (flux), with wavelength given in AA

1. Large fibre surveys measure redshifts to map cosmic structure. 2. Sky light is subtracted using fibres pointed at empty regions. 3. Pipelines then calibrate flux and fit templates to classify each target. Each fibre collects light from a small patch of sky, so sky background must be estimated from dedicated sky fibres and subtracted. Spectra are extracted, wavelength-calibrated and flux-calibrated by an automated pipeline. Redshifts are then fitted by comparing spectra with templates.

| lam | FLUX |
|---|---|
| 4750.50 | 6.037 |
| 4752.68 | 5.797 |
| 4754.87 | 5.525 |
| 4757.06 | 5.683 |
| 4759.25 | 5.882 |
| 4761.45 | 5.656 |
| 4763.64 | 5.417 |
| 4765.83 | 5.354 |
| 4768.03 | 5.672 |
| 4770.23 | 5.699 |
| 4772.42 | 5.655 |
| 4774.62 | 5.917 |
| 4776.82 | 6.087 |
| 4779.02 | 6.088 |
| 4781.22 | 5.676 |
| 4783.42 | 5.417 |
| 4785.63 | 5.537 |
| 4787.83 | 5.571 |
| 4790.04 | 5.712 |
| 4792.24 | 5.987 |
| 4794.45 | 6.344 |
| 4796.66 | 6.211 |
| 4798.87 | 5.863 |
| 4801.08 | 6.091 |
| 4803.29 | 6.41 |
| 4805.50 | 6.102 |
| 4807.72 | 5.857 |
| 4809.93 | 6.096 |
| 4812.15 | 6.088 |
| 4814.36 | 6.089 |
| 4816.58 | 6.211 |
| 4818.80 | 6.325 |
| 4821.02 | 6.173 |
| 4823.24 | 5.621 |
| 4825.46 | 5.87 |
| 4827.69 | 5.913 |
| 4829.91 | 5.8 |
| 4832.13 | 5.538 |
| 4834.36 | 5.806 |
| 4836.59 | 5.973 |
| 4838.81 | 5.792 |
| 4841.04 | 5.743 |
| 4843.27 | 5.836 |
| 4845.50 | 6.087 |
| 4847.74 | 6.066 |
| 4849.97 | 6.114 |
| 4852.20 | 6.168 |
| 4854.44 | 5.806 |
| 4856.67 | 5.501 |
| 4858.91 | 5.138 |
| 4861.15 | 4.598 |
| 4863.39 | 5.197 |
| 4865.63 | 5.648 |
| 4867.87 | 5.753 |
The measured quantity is 5.699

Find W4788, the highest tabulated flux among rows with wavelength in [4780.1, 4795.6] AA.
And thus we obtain 6.344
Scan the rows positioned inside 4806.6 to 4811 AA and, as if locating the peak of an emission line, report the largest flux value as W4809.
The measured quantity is 6.096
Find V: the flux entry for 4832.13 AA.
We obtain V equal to 5.538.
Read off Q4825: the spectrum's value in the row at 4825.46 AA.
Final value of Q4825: 5.87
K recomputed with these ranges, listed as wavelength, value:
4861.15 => 4.598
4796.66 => 6.211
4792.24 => 5.987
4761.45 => 5.656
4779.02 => 6.088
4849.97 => 6.114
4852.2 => 6.168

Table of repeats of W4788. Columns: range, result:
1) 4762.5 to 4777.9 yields 6.087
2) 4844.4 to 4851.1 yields 6.114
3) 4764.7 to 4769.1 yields 5.672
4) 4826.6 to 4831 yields 5.913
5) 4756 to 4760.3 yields 5.882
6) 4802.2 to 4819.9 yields 6.41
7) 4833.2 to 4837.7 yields 5.973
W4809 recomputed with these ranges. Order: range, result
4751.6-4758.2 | 5.797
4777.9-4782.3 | 6.088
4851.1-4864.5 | 6.168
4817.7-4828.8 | 6.325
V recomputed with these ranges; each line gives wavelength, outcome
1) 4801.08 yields 6.091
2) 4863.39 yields 5.197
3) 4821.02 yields 6.173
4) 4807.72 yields 5.857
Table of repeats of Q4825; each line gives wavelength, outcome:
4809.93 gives 6.096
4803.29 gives 6.41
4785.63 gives 5.537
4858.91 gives 5.138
